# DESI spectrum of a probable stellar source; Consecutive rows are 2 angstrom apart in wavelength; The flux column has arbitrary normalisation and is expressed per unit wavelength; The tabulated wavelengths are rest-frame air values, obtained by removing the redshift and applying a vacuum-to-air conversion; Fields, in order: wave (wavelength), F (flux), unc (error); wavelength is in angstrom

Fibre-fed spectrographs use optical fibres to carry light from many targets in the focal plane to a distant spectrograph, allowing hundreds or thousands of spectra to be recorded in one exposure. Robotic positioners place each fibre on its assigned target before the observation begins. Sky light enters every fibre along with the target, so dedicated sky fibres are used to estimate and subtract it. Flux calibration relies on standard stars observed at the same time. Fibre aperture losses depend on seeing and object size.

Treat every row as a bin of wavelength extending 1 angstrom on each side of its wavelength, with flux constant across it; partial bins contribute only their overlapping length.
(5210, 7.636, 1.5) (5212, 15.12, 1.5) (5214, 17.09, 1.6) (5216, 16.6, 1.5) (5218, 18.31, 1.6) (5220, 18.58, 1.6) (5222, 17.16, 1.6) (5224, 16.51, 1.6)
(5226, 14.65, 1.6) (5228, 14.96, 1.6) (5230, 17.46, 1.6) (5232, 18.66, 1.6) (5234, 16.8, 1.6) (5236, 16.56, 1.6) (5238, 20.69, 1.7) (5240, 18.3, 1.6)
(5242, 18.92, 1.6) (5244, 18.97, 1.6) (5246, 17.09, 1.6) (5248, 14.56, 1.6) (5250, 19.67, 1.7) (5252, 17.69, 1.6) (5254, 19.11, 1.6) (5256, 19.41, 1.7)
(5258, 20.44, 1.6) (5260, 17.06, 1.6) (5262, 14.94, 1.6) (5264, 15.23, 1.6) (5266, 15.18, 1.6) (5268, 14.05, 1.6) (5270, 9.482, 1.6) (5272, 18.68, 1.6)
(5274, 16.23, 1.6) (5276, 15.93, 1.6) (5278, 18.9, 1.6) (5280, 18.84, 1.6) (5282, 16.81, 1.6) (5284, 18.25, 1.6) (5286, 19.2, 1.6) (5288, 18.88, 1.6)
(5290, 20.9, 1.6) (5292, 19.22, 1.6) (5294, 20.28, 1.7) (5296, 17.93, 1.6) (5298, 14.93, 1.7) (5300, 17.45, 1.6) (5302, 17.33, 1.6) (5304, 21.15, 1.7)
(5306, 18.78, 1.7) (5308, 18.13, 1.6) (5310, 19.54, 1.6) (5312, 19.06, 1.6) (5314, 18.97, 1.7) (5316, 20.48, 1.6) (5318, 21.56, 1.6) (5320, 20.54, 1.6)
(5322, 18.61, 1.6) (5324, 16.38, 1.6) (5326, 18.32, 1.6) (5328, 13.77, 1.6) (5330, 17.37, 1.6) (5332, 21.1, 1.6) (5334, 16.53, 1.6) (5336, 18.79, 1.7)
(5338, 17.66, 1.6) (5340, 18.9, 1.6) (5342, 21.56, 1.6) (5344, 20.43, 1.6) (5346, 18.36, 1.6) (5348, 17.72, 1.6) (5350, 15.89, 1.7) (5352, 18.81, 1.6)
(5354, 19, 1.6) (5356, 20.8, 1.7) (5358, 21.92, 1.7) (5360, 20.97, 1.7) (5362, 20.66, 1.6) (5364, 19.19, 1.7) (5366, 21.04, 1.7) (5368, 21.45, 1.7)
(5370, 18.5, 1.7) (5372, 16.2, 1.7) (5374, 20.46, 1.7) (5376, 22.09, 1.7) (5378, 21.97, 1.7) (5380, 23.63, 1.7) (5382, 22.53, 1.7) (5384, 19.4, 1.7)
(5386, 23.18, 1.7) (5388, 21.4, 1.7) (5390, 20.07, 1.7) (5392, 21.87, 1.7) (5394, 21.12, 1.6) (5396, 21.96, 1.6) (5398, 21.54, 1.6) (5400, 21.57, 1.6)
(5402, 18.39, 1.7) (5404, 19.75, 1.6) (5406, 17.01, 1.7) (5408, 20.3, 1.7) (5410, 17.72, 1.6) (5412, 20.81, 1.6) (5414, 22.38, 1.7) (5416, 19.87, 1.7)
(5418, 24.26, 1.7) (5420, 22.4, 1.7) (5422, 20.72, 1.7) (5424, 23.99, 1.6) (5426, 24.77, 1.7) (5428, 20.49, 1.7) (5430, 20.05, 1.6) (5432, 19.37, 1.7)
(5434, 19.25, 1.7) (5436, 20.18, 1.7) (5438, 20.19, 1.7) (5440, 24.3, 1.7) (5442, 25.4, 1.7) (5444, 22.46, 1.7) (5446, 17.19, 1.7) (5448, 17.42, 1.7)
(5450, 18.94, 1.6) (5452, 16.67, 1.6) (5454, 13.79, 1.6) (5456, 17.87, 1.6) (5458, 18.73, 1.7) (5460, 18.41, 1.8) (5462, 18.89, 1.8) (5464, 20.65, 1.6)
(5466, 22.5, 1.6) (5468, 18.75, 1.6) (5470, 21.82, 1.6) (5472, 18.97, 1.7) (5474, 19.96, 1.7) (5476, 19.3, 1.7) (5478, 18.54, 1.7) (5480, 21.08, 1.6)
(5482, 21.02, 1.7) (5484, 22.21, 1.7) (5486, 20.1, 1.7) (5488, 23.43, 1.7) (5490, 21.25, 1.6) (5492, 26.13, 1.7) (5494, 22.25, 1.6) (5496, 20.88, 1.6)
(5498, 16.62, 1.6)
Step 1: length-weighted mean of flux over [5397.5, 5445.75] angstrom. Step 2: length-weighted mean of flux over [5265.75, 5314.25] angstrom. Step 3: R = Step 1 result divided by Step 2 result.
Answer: 1.2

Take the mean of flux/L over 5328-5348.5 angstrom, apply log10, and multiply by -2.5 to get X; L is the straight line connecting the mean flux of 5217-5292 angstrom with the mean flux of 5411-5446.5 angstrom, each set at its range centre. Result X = 0.05 mag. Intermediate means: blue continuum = 17.4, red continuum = 21.6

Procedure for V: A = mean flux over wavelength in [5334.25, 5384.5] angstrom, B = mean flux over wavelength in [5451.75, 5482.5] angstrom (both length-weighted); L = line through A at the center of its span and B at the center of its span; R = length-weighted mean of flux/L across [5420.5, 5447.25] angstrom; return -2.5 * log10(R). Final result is -0.11 mag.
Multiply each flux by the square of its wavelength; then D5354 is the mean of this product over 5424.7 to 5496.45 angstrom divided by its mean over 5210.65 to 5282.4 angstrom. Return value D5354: 1.3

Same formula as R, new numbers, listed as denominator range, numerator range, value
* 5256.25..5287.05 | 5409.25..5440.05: 1.27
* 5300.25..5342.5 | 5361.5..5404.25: 1.11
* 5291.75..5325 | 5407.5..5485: 1.08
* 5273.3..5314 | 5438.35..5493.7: 1.10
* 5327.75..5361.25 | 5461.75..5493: 1.11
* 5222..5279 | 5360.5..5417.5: 1.21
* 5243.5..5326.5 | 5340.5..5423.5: 1.14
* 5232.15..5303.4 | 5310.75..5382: 1.11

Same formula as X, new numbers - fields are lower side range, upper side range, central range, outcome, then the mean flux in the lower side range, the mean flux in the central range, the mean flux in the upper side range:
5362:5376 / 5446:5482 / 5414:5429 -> -0.159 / 19.7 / 22.4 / 19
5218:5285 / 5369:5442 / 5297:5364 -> 0.017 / 17.2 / 18.8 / 21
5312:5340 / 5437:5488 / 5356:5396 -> -0.106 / 18.5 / 21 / 19.9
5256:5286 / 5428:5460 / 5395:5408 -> -0.073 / 16.6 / 20.1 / 19.5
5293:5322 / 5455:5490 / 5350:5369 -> -0.045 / 19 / 20.2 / 20.2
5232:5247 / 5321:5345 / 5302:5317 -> -0.060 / 18.2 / 19.3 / 18.3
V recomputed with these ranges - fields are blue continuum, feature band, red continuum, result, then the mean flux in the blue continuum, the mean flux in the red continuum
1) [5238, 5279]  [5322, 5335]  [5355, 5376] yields 0.11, 17.1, 20.2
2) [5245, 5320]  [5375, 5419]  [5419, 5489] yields -0.08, 17.9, 20.3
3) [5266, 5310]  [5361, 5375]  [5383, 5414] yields 0.00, 17.7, 20.5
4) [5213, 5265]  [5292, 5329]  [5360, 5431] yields 0.03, 17.5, 20.9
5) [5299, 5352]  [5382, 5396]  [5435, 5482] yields -0.12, 18.6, 19.7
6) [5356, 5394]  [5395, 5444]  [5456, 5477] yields -0.04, 20.9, 19.7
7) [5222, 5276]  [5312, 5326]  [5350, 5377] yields -0.03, 17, 19.9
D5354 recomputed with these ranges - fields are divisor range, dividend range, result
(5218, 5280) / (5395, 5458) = 1.27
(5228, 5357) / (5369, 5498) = 1.20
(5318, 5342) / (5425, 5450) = 1.19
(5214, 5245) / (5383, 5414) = 1.24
